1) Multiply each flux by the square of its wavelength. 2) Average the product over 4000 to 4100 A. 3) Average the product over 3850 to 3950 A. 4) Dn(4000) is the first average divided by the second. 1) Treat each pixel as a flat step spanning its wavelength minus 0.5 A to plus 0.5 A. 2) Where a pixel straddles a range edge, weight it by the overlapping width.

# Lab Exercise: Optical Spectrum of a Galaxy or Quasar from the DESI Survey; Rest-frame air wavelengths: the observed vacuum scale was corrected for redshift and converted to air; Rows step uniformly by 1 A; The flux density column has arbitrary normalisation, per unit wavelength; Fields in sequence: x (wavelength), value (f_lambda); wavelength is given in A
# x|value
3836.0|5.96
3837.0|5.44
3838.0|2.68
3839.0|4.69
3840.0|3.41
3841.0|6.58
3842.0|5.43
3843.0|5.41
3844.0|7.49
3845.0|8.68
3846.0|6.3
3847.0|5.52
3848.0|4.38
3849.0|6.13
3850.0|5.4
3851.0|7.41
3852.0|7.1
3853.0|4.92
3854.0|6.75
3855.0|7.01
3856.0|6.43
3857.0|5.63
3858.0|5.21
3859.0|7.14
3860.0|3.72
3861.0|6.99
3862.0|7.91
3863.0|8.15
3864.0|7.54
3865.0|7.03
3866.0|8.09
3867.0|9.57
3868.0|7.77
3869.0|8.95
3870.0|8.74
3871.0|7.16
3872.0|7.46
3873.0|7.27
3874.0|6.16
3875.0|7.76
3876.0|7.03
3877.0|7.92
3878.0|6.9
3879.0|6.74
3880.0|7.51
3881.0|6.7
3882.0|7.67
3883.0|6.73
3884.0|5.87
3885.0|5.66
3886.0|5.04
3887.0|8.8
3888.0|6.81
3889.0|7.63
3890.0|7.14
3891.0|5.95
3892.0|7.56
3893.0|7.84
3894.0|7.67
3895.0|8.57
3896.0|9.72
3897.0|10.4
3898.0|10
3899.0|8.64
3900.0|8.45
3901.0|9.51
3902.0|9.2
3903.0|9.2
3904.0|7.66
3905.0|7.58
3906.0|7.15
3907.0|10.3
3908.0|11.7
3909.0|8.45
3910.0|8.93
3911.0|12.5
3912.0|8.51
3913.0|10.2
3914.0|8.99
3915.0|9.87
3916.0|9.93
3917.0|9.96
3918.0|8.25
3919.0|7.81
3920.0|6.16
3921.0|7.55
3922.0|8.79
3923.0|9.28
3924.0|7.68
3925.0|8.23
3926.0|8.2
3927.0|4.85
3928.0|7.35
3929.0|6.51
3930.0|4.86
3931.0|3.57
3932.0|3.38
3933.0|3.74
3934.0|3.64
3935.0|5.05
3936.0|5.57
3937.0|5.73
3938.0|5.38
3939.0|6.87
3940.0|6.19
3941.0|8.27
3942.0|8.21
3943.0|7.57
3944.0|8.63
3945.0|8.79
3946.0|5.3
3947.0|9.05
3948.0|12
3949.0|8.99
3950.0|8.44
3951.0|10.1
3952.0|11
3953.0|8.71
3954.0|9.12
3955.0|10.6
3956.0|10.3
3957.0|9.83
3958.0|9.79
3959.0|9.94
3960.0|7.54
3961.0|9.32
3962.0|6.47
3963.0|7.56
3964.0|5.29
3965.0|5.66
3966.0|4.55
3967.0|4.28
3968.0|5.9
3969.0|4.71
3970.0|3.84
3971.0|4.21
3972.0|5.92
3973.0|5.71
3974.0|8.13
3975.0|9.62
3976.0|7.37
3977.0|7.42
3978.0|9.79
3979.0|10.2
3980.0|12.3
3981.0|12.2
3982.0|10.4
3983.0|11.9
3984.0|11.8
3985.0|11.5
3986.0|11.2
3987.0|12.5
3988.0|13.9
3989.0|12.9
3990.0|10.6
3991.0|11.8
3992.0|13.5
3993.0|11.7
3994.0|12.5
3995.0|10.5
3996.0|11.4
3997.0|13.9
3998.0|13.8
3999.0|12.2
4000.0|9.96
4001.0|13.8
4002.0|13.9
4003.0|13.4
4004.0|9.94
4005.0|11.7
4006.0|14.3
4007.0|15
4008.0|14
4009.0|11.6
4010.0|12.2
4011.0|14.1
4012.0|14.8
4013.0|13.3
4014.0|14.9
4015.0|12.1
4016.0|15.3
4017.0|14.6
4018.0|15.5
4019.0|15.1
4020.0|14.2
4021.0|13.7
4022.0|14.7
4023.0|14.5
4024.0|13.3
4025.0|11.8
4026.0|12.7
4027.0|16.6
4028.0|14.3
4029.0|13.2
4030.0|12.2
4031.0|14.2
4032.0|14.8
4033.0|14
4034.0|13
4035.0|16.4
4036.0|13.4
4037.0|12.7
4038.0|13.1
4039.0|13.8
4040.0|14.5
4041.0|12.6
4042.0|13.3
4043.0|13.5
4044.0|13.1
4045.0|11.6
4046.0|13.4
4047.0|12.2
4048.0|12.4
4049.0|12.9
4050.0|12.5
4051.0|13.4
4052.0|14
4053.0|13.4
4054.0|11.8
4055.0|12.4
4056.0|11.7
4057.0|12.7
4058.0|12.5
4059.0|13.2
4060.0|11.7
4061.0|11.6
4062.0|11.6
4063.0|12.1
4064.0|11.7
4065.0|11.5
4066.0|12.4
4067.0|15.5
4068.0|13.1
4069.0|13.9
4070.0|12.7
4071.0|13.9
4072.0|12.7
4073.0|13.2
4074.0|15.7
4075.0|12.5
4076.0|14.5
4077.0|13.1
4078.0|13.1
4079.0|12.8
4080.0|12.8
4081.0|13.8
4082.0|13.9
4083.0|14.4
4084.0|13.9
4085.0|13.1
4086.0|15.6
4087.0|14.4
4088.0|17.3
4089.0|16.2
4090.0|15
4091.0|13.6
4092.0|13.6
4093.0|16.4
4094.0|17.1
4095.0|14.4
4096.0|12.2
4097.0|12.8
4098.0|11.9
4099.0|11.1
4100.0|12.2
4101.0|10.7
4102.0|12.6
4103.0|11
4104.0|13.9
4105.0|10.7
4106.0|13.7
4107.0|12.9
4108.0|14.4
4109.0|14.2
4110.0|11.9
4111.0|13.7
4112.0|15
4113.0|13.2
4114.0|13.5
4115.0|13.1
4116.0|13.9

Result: 1.92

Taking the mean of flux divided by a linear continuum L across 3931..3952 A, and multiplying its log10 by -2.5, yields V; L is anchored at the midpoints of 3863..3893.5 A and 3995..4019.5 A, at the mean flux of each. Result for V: 0.41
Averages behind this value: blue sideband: 7.31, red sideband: 13.3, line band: 7.06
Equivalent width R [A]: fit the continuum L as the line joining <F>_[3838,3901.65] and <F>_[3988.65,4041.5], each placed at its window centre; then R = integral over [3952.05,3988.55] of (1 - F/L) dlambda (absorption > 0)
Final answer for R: 8.97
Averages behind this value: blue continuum 7.05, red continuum 13.4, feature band 8.63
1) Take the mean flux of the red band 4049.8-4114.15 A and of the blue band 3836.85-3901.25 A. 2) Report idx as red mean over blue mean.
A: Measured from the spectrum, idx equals 1.90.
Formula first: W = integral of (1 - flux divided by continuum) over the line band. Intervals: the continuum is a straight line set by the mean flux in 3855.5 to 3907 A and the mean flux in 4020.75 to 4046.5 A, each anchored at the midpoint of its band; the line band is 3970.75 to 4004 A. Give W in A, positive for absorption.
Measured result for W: 2.3 A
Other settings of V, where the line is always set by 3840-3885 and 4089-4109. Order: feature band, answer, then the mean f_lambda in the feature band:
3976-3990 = -0.112 mag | 11.2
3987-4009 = -0.195 mag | 12.6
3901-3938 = 0.086 mag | 7.67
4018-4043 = -0.213 mag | 13.9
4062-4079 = -0.057 mag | 13.2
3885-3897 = 0.006 mag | 7.56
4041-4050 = -0.085 mag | 12.8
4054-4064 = 0.005 mag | 12.1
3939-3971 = 0.183 mag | 7.86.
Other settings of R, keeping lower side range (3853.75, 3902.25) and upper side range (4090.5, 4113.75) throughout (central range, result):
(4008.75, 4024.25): -4.3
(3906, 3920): -1.8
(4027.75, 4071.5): -4.5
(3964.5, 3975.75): 4.7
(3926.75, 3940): 5.6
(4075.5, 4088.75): -1.5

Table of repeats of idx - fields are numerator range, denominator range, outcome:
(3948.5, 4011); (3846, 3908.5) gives 1.36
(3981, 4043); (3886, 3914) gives 1.52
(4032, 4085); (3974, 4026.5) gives 1.05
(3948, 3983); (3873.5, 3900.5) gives 1.09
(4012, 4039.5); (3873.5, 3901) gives 1.85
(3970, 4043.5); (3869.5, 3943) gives 1.64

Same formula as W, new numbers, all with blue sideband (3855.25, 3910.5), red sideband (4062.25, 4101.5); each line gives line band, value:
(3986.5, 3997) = -1.2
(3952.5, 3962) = 0.6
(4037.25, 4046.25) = -0.6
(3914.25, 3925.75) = 0.4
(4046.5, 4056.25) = 0.0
